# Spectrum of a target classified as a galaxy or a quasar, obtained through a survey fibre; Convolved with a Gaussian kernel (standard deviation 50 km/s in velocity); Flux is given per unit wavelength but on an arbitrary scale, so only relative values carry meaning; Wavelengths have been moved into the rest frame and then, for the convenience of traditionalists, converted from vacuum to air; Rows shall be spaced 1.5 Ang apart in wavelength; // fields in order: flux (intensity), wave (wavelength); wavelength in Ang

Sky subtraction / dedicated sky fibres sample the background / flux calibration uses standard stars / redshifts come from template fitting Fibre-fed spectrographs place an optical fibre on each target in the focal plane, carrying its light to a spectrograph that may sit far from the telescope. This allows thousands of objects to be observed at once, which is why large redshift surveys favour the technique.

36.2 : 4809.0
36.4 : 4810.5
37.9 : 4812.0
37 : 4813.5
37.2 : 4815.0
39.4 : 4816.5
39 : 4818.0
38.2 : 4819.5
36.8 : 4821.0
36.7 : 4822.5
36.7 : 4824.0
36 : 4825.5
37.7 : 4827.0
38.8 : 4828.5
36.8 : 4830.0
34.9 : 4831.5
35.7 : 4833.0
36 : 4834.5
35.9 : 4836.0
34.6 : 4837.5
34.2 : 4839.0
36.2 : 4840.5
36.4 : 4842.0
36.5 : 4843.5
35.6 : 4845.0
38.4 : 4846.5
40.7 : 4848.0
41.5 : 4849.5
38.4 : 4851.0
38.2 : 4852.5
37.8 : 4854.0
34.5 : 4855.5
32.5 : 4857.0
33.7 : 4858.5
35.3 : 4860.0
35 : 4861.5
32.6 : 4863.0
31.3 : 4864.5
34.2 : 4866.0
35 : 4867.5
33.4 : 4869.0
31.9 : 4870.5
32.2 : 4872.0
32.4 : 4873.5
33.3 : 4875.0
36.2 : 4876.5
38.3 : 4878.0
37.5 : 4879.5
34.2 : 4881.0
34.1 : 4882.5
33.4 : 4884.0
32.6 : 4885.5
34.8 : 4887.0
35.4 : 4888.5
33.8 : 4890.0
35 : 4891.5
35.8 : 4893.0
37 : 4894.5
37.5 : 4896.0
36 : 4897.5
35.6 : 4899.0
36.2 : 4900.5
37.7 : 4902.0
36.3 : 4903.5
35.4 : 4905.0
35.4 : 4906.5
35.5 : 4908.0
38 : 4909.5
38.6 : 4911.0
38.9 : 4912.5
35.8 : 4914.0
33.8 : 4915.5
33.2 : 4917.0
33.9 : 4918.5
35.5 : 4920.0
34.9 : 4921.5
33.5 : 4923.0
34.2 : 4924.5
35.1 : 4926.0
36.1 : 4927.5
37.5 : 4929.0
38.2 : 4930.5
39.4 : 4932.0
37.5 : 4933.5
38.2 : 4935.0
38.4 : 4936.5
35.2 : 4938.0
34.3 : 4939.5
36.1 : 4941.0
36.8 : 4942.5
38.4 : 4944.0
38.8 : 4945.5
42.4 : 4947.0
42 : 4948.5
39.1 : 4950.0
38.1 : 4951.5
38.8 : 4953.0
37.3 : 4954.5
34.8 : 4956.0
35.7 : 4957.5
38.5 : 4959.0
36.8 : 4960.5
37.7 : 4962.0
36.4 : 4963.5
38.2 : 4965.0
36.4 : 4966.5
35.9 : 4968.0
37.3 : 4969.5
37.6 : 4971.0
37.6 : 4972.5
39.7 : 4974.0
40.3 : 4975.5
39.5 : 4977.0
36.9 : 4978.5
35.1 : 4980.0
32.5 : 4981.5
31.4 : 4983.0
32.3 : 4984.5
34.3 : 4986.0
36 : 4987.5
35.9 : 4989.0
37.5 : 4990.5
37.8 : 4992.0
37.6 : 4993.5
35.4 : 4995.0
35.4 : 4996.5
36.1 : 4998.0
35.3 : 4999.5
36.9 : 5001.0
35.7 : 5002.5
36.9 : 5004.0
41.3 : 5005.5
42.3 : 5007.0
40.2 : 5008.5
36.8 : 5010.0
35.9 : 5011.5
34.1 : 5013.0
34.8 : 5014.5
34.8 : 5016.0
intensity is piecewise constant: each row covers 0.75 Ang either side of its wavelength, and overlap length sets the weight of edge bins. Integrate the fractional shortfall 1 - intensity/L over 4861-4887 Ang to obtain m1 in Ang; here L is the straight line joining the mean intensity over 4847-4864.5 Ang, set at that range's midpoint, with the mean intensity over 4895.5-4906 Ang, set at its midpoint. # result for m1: 1.62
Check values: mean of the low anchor 36.2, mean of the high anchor 36.3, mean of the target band 34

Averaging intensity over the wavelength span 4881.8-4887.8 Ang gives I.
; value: 33.7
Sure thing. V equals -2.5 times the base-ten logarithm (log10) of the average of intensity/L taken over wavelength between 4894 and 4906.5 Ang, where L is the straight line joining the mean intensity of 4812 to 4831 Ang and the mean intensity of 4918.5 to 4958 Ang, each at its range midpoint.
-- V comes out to 0.025 mag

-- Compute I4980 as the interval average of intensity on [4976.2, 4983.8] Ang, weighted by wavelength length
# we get 35.1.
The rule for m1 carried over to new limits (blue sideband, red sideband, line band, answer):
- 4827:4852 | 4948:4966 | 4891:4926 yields 1.5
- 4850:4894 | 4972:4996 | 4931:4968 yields -2.0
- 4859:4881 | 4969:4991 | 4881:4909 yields -0.6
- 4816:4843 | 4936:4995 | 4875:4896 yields 0.9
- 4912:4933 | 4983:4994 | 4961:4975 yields -0.7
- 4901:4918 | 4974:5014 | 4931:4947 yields -0.5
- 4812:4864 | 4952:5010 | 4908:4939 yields 0.4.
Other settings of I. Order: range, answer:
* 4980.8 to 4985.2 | 32.1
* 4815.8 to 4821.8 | 38.3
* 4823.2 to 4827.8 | 36.8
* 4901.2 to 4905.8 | 36.5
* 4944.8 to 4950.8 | 40.6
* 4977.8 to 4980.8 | 35.9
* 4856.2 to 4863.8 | 33.8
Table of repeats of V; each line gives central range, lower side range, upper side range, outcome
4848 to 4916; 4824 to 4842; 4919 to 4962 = 0.035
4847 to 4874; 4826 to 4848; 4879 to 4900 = 0.024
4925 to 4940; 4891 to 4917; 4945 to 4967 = 0.008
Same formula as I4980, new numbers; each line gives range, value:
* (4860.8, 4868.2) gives 33.6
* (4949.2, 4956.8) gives 37.6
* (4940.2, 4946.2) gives 37.5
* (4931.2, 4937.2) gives 38.4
